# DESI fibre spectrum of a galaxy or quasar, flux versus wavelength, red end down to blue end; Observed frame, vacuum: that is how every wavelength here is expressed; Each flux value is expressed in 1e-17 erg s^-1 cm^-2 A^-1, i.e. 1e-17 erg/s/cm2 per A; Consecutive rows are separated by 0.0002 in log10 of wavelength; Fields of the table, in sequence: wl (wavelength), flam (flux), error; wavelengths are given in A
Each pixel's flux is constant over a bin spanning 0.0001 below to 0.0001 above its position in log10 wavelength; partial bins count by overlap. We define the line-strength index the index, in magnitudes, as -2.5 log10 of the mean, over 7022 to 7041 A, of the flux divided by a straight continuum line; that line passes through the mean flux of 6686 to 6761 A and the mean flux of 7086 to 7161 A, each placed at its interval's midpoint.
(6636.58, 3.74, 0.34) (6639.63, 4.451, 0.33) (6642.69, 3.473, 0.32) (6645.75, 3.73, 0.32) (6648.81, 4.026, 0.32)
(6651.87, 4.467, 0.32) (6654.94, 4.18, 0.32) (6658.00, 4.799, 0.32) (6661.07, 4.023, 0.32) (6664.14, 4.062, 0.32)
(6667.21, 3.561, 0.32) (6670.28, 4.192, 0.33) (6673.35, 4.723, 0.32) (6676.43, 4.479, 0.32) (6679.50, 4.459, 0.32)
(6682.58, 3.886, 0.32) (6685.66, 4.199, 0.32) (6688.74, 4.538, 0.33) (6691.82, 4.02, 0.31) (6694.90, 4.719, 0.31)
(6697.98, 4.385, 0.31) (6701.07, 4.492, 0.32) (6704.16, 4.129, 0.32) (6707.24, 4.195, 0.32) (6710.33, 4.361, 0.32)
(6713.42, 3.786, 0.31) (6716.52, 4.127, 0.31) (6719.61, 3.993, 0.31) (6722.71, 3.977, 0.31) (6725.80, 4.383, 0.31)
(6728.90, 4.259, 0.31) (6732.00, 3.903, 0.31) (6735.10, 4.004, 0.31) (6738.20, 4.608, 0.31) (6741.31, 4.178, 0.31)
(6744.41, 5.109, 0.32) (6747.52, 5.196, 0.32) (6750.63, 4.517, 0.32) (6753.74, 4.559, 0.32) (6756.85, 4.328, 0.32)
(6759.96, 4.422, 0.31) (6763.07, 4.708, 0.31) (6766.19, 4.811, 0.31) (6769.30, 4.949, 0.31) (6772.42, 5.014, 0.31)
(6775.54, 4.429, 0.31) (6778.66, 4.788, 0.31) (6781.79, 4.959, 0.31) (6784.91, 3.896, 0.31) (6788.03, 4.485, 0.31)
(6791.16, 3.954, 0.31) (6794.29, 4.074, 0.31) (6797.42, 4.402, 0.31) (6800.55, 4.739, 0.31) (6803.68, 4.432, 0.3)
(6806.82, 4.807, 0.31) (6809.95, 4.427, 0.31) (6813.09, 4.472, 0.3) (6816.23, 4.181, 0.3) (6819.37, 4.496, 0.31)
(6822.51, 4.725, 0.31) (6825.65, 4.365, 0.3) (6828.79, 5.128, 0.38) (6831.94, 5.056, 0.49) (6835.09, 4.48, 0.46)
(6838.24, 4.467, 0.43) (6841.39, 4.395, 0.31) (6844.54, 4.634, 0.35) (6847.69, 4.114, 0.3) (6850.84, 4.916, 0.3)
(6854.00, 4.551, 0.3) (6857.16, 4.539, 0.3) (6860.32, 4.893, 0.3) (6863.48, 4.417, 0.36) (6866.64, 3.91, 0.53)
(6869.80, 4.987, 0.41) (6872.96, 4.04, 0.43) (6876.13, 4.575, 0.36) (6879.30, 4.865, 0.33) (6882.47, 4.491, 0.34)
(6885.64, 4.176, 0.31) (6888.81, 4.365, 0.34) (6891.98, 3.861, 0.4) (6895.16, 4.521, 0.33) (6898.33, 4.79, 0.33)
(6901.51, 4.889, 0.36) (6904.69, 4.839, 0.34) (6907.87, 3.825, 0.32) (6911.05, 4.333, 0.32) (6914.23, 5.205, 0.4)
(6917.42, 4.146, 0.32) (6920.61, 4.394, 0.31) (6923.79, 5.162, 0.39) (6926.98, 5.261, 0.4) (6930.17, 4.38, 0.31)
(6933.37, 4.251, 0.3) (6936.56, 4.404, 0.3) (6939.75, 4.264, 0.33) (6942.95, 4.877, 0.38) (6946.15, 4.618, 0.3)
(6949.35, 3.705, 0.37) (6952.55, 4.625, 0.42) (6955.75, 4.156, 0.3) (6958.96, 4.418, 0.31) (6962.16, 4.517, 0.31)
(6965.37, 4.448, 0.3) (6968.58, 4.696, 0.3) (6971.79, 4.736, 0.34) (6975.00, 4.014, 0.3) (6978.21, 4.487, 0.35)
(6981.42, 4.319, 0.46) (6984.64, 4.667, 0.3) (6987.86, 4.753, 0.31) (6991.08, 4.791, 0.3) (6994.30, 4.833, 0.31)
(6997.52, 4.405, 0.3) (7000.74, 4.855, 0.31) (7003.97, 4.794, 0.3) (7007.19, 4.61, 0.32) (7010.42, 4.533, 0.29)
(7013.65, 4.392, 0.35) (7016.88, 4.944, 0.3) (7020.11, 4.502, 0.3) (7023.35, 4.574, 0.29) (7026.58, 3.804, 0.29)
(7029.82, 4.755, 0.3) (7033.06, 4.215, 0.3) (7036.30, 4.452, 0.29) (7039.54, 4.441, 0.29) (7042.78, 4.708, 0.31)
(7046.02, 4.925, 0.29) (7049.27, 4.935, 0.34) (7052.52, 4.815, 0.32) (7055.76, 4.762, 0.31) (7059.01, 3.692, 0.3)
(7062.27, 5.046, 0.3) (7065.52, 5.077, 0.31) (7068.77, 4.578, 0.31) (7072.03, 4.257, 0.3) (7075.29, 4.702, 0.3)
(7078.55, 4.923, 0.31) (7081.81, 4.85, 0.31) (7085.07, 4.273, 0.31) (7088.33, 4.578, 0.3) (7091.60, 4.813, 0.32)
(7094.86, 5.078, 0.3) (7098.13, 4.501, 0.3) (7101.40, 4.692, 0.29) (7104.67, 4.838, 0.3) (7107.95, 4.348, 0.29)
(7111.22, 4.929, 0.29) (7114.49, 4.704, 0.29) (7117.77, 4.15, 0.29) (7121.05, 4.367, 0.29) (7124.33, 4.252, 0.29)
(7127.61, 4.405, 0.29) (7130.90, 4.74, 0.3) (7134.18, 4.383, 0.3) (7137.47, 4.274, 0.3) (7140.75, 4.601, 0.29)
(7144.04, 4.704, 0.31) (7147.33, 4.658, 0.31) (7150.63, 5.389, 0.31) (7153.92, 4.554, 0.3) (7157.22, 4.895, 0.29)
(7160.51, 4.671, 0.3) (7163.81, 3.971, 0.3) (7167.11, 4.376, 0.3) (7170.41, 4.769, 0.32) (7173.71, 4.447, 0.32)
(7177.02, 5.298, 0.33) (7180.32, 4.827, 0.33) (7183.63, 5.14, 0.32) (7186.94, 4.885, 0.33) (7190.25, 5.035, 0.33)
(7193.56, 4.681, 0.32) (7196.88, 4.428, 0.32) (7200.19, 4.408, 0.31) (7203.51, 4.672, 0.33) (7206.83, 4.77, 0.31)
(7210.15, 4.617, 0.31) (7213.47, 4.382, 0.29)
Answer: 0.05 mag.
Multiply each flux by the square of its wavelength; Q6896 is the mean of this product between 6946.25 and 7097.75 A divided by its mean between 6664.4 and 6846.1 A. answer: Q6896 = 1.1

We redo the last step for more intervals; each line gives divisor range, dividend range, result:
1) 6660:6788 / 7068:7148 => 1.17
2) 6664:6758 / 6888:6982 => 1.11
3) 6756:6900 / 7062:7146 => 1.10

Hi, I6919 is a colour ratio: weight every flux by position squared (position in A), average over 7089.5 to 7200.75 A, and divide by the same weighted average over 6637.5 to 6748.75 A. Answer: 1.25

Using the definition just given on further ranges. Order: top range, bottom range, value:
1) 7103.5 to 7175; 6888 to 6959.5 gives 1.08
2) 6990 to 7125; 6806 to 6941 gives 1.07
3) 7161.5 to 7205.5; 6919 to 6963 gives 1.12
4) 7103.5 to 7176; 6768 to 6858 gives 1.10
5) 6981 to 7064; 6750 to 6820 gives 1.09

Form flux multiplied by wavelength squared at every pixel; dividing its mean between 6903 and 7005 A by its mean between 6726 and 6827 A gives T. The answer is 1.06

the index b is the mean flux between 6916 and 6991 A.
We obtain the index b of 4.5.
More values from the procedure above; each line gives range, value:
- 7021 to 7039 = 4.37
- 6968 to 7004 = 4.6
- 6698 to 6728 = 4.17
